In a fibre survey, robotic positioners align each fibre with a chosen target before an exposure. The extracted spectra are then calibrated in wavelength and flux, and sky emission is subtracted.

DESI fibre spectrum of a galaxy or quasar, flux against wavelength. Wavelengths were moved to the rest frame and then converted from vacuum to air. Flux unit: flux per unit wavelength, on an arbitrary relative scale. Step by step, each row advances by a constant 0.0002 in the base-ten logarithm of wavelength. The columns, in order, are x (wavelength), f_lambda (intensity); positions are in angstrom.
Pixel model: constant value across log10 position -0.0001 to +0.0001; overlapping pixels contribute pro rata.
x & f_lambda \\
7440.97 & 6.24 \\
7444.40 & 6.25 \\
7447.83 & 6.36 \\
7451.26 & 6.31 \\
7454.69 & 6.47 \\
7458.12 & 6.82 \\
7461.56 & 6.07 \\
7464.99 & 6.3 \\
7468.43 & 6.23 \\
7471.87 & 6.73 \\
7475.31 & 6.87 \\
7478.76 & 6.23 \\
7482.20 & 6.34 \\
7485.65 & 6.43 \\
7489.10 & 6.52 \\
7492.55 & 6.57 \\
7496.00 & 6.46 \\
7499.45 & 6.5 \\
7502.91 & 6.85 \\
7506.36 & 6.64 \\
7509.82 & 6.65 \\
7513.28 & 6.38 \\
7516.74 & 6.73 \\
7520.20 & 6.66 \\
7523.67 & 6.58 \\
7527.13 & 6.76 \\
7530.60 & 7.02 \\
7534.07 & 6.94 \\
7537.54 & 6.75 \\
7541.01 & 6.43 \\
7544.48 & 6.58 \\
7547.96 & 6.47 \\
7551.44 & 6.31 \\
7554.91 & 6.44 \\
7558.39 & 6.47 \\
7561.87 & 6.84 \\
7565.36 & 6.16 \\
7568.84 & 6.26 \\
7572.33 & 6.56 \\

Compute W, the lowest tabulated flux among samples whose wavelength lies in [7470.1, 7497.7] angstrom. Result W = 6.23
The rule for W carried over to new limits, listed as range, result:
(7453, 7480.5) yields 6.07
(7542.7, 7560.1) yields 6.31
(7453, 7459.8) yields 6.47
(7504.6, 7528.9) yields 6.38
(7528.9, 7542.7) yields 6.43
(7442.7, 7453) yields 6.25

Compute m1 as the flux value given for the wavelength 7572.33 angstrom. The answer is 6.56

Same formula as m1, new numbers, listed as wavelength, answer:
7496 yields 6.46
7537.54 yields 6.75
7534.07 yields 6.94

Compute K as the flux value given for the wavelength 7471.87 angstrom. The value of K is 6.73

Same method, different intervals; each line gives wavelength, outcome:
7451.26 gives 6.31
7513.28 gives 6.38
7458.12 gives 6.82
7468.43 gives 6.23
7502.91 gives 6.85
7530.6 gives 7.02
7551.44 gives 6.31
